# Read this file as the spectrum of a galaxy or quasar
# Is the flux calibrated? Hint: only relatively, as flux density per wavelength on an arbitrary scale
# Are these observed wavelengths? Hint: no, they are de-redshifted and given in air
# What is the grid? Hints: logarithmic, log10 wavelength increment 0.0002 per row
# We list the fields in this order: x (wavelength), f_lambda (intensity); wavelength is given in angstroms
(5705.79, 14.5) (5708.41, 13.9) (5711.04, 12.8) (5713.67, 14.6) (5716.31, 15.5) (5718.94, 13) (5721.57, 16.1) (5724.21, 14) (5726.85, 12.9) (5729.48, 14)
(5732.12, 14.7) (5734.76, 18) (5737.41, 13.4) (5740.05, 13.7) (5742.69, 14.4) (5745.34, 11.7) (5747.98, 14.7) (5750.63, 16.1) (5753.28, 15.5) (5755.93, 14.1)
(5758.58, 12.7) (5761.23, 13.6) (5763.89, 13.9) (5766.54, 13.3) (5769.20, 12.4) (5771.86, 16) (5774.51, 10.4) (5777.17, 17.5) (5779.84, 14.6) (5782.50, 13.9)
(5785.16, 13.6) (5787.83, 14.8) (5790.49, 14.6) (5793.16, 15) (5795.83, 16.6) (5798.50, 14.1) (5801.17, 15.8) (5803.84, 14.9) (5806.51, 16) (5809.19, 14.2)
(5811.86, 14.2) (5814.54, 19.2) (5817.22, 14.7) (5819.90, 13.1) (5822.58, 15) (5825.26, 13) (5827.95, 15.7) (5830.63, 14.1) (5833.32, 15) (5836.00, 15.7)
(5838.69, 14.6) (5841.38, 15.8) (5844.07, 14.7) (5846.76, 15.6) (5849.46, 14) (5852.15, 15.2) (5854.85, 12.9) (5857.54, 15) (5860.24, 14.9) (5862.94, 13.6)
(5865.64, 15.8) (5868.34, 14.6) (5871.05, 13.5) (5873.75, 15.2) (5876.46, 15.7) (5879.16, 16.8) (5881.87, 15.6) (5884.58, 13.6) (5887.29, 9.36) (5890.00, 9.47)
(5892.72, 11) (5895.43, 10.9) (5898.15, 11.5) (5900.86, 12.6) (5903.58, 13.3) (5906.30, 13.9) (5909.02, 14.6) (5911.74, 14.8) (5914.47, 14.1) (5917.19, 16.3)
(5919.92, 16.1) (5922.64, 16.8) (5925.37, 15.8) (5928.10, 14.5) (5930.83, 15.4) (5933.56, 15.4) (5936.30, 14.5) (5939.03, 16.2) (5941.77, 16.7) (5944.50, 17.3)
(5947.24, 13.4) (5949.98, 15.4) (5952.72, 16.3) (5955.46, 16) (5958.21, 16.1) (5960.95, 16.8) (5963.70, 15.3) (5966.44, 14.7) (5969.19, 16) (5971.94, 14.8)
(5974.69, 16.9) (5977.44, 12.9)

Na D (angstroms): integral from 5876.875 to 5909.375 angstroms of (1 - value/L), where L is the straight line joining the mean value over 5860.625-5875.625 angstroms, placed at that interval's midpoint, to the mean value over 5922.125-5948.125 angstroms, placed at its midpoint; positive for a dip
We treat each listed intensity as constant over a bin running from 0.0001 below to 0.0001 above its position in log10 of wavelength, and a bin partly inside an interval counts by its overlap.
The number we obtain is 4.8 angstroms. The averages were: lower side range 14.6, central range 12.7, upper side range 15.6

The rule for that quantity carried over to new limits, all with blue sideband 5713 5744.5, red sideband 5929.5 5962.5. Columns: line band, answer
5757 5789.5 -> 1.9 angstroms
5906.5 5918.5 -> 0.6 angstroms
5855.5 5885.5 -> 0.8 angstroms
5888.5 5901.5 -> 3.8 angstroms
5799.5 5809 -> -0.3 angstroms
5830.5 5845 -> 0.1 angstroms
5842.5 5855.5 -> 0.5 angstroms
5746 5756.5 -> -0.2 angstroms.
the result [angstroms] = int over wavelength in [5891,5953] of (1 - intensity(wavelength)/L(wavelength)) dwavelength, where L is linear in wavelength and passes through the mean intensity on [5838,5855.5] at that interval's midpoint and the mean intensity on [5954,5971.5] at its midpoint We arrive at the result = 3.4 angstroms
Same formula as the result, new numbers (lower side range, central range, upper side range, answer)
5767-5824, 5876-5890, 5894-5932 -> 0.8 angstroms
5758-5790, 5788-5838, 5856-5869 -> -2.6 angstroms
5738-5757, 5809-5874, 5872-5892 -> -4.6 angstroms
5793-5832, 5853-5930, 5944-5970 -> 6.8 angstroms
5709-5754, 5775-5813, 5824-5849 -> -0.5 angstroms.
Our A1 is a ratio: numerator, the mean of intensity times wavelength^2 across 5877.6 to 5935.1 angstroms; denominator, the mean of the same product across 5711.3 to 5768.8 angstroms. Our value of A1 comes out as 1.04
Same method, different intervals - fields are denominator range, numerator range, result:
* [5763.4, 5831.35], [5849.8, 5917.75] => 0.97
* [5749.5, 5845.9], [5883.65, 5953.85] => 1.01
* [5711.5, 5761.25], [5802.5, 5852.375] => 1.08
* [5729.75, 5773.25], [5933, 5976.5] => 1.18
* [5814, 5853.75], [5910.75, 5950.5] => 1.07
